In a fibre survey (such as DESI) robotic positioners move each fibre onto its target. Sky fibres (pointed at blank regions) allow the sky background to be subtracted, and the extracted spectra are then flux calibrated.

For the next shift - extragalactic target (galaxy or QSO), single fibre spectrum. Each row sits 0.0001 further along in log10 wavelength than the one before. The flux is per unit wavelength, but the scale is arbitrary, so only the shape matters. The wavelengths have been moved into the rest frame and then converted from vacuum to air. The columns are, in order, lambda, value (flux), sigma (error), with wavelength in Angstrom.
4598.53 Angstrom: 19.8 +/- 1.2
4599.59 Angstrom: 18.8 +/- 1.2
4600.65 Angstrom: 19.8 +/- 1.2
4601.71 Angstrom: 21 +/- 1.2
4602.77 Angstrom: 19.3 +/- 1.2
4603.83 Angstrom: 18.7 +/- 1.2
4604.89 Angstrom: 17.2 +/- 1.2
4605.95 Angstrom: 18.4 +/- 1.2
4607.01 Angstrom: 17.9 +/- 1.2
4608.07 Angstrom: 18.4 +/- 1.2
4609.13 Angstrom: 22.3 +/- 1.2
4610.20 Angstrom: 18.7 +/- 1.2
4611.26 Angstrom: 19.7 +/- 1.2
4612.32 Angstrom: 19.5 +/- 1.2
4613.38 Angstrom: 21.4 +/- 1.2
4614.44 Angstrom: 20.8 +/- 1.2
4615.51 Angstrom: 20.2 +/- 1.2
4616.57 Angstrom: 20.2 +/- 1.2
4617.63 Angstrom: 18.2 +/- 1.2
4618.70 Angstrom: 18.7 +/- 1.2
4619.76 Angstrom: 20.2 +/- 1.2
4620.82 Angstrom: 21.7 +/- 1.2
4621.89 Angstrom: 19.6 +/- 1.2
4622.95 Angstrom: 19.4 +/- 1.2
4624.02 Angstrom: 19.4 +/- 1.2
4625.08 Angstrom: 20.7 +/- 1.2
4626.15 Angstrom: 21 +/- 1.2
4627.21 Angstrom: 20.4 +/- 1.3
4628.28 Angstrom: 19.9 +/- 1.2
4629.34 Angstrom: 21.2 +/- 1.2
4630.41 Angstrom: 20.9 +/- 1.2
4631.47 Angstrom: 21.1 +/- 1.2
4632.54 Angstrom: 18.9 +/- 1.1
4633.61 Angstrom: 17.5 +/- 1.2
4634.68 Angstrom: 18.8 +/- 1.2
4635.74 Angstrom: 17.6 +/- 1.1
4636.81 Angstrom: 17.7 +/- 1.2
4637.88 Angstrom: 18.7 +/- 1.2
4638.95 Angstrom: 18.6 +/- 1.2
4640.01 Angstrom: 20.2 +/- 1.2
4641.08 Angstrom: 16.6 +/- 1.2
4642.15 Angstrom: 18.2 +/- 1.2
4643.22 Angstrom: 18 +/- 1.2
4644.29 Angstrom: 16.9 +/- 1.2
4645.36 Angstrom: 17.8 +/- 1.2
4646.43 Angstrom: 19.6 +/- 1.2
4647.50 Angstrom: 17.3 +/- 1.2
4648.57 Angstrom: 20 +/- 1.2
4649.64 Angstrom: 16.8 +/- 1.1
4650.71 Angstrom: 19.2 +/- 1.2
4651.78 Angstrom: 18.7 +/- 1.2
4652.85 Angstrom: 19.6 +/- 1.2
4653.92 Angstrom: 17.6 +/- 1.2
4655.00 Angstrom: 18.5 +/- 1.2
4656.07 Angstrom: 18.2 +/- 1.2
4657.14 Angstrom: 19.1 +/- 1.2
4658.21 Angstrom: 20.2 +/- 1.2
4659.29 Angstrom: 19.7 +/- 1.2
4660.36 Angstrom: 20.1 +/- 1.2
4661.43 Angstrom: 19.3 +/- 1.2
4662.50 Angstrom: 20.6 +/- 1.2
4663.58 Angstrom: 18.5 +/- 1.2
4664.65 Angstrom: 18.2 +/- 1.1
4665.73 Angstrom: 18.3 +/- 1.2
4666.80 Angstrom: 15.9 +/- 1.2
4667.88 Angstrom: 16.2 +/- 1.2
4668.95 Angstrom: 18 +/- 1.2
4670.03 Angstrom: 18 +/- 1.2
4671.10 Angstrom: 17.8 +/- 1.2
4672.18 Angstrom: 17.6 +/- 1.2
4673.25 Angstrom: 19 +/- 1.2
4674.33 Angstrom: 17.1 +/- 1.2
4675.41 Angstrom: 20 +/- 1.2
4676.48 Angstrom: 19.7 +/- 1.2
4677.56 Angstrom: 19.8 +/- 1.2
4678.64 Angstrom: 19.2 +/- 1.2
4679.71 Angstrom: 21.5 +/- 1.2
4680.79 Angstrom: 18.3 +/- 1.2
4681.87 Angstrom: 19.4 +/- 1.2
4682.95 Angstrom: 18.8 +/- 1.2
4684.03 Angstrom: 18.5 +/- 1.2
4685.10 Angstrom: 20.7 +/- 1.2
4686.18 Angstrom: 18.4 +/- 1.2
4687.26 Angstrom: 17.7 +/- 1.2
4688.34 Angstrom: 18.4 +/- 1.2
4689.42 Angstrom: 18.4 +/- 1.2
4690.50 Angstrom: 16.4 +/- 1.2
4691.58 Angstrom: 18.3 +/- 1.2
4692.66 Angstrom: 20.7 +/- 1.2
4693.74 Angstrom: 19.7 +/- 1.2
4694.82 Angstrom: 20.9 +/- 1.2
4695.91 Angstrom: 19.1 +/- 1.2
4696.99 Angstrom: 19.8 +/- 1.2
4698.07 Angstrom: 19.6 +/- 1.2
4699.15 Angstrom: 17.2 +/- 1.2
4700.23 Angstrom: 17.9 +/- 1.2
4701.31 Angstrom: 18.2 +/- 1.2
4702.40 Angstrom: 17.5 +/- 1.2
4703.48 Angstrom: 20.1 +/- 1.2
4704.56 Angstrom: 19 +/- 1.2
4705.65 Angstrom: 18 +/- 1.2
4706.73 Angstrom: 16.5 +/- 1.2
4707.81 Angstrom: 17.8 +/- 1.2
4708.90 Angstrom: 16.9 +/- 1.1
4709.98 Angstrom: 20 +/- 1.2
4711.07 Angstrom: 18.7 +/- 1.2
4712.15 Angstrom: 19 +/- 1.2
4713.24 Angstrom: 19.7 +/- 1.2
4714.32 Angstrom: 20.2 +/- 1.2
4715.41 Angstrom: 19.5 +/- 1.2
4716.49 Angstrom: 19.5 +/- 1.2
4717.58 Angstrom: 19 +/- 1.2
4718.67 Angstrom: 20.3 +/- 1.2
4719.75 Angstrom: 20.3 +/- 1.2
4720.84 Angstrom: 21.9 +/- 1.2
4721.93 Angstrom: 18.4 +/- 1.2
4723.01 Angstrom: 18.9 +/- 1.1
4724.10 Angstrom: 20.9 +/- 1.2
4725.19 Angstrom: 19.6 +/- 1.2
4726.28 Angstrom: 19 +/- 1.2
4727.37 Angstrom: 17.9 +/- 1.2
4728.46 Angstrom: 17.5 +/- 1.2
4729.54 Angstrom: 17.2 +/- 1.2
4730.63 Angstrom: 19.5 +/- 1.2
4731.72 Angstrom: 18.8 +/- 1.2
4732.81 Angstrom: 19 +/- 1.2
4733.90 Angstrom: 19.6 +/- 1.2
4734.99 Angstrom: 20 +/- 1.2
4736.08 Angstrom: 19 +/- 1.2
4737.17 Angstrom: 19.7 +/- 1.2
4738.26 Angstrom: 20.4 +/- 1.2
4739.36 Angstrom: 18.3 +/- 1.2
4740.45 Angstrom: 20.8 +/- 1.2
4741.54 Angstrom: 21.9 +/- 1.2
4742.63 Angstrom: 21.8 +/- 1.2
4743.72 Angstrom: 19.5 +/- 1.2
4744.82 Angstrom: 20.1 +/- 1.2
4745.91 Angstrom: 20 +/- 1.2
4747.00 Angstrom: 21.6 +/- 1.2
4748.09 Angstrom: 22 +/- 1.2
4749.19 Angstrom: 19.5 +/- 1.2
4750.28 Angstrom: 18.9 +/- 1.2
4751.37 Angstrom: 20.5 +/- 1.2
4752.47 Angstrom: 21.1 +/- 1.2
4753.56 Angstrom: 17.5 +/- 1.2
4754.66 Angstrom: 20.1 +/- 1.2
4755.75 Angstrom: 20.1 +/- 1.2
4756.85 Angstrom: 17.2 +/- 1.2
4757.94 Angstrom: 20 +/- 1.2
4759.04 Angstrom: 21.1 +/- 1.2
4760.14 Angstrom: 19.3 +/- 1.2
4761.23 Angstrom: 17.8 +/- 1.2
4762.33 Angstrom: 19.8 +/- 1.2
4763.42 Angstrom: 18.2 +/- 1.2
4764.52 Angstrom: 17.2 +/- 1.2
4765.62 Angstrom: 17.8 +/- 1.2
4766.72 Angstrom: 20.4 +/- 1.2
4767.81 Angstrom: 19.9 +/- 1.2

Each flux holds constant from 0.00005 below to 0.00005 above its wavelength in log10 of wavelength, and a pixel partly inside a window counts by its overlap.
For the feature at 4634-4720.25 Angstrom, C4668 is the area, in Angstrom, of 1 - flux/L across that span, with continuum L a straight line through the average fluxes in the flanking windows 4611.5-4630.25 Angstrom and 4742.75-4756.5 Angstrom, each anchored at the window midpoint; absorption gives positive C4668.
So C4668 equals 6.1 Angstrom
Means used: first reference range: 20.2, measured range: 18.7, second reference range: 20.1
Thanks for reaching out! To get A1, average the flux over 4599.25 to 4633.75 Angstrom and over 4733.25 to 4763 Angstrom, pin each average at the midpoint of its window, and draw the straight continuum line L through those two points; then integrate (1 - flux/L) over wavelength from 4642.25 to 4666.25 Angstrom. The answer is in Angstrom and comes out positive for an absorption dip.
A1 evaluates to 1.3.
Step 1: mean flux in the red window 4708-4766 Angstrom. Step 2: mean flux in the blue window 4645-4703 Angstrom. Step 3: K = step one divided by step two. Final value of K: 1.04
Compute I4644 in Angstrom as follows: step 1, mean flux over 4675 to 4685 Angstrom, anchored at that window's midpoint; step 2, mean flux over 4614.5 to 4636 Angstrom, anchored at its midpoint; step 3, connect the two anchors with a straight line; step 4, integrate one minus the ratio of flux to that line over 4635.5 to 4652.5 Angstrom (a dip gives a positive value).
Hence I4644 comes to 1.3 Angstrom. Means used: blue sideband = 19.8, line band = 18.3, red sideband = 19.5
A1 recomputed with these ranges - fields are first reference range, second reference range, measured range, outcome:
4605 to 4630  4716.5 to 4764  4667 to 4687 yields 1.0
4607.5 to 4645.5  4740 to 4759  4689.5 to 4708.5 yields 1.2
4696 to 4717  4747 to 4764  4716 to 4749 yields -1.0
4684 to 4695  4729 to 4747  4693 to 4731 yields 0.6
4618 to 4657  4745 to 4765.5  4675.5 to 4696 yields 0.1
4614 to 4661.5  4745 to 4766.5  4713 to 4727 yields -0.3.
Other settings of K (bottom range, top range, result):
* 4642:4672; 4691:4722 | 1.04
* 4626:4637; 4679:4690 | 0.97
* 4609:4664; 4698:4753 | 1.01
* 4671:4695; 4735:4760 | 1.06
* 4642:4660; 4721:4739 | 1.03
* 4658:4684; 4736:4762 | 1.06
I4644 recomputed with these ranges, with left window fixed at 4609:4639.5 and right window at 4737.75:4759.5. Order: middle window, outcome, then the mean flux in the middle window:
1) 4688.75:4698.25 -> 0.4 Angstrom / 19.2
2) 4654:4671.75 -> 1.2 Angstrom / 18.5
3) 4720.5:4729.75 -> 0.5 Angstrom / 19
